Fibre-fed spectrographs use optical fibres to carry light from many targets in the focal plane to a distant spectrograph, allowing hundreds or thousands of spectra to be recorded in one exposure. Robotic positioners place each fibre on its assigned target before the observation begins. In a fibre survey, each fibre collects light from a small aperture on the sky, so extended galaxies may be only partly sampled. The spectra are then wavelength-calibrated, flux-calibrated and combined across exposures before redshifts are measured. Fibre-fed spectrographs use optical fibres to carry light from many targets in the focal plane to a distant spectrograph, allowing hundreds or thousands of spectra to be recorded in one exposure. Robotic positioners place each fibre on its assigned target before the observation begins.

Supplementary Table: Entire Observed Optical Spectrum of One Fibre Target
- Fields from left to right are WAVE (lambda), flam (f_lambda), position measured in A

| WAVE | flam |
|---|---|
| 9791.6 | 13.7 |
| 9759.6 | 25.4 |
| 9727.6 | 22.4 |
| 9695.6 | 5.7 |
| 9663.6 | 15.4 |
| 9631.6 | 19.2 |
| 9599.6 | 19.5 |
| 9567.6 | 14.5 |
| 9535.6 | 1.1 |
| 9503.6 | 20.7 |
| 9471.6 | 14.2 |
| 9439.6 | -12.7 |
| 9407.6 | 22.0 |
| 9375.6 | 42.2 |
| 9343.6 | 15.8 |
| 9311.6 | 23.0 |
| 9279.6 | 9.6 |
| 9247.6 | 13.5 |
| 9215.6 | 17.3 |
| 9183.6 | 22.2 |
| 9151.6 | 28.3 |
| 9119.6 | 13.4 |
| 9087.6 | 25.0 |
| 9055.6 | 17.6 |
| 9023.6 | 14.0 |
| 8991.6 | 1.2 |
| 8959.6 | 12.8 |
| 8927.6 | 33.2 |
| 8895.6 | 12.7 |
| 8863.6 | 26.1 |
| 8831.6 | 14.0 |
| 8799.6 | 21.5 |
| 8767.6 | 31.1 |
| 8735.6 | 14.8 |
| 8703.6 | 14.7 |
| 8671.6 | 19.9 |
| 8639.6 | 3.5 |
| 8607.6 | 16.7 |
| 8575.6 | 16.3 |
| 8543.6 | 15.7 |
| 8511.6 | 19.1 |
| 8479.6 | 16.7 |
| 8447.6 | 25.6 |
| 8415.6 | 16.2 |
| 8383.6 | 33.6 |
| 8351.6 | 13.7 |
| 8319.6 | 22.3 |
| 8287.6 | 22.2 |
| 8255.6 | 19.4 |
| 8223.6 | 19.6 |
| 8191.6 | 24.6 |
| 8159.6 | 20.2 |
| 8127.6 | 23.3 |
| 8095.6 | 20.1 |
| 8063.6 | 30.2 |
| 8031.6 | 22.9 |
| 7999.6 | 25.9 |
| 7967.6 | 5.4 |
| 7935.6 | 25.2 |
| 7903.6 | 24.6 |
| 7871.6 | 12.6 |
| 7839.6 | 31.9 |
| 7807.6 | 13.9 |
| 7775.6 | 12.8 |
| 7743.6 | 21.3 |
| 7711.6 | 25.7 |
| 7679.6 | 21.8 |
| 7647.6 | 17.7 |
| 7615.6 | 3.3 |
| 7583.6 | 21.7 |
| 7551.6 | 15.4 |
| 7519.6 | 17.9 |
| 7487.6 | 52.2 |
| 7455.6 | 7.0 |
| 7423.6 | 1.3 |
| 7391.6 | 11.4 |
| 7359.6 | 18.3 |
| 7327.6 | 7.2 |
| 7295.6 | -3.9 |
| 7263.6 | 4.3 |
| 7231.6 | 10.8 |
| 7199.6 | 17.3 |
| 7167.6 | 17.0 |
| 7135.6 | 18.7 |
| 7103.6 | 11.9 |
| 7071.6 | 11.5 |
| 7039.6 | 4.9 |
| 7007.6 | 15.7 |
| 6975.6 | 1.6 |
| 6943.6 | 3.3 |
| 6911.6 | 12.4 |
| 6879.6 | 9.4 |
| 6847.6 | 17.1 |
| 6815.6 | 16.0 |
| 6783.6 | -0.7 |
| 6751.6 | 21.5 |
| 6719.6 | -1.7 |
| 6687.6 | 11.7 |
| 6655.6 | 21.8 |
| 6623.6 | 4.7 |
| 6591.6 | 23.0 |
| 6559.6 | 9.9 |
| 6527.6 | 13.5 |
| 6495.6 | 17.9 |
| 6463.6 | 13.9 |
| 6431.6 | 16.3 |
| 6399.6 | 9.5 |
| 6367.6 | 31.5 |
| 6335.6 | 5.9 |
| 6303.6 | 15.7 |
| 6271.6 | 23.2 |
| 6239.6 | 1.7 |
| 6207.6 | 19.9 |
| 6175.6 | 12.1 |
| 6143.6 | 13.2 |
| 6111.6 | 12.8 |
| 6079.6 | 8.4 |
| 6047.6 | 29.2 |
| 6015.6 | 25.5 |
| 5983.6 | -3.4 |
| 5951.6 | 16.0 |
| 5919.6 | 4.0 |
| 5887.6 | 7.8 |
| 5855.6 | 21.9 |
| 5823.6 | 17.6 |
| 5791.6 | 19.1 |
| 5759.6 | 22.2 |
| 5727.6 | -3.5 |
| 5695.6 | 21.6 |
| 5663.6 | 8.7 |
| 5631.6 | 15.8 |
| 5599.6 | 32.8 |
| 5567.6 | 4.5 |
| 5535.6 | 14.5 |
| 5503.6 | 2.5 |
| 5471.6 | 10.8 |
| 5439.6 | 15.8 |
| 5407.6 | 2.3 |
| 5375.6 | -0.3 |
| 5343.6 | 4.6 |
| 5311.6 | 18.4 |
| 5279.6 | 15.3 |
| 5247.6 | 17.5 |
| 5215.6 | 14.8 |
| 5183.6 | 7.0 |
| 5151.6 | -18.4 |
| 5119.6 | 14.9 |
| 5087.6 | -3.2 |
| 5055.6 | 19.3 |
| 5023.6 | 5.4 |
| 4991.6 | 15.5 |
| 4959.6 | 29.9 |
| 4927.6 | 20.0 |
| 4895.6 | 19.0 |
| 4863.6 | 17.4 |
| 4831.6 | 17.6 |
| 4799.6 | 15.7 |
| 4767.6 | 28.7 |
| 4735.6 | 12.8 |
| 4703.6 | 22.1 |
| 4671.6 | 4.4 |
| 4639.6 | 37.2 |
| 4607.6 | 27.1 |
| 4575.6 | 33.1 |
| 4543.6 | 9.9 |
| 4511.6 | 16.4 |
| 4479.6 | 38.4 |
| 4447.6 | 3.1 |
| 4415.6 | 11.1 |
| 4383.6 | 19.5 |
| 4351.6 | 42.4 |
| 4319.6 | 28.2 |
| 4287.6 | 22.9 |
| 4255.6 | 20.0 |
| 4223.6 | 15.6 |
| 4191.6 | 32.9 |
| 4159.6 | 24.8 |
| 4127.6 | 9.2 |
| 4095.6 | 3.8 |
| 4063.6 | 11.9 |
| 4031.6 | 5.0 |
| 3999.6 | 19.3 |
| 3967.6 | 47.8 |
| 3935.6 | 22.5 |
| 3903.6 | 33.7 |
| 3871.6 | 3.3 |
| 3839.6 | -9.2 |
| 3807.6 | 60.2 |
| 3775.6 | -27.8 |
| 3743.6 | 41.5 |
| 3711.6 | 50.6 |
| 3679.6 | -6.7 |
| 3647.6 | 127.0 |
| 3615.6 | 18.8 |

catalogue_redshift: 1.009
